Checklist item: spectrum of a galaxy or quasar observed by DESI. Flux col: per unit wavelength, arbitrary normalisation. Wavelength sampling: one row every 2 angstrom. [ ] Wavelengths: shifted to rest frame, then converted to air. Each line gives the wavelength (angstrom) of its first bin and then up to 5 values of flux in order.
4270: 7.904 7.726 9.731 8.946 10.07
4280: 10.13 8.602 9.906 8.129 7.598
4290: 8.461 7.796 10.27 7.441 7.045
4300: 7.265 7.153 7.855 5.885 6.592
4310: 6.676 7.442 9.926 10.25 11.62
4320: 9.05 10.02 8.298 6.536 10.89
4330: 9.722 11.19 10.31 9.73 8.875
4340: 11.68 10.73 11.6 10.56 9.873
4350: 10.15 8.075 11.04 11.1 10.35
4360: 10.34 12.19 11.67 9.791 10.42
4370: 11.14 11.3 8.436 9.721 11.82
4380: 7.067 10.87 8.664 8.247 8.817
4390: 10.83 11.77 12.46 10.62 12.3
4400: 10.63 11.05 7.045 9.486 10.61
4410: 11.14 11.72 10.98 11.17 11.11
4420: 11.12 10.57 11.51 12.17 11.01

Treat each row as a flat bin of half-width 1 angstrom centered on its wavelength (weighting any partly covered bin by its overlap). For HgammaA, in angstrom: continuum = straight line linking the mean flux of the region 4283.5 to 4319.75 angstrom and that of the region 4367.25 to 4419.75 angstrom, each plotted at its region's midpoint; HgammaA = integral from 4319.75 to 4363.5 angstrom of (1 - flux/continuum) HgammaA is -4.8 angstrom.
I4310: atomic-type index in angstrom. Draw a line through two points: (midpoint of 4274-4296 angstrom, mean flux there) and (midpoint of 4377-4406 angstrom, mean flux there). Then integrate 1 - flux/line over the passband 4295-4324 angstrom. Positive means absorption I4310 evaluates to 3.4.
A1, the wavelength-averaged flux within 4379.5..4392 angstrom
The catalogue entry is 9.38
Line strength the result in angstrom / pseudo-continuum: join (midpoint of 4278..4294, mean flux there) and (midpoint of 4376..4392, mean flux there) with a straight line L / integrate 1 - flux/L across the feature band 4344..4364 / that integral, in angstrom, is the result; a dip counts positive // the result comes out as -2.4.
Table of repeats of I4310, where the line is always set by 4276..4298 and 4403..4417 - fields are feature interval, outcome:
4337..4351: -1.50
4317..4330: -0.29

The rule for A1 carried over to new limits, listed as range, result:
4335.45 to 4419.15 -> 10.4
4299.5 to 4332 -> 8.55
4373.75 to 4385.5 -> 9.44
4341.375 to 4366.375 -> 10.6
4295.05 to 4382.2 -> 9.53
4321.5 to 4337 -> 9.57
